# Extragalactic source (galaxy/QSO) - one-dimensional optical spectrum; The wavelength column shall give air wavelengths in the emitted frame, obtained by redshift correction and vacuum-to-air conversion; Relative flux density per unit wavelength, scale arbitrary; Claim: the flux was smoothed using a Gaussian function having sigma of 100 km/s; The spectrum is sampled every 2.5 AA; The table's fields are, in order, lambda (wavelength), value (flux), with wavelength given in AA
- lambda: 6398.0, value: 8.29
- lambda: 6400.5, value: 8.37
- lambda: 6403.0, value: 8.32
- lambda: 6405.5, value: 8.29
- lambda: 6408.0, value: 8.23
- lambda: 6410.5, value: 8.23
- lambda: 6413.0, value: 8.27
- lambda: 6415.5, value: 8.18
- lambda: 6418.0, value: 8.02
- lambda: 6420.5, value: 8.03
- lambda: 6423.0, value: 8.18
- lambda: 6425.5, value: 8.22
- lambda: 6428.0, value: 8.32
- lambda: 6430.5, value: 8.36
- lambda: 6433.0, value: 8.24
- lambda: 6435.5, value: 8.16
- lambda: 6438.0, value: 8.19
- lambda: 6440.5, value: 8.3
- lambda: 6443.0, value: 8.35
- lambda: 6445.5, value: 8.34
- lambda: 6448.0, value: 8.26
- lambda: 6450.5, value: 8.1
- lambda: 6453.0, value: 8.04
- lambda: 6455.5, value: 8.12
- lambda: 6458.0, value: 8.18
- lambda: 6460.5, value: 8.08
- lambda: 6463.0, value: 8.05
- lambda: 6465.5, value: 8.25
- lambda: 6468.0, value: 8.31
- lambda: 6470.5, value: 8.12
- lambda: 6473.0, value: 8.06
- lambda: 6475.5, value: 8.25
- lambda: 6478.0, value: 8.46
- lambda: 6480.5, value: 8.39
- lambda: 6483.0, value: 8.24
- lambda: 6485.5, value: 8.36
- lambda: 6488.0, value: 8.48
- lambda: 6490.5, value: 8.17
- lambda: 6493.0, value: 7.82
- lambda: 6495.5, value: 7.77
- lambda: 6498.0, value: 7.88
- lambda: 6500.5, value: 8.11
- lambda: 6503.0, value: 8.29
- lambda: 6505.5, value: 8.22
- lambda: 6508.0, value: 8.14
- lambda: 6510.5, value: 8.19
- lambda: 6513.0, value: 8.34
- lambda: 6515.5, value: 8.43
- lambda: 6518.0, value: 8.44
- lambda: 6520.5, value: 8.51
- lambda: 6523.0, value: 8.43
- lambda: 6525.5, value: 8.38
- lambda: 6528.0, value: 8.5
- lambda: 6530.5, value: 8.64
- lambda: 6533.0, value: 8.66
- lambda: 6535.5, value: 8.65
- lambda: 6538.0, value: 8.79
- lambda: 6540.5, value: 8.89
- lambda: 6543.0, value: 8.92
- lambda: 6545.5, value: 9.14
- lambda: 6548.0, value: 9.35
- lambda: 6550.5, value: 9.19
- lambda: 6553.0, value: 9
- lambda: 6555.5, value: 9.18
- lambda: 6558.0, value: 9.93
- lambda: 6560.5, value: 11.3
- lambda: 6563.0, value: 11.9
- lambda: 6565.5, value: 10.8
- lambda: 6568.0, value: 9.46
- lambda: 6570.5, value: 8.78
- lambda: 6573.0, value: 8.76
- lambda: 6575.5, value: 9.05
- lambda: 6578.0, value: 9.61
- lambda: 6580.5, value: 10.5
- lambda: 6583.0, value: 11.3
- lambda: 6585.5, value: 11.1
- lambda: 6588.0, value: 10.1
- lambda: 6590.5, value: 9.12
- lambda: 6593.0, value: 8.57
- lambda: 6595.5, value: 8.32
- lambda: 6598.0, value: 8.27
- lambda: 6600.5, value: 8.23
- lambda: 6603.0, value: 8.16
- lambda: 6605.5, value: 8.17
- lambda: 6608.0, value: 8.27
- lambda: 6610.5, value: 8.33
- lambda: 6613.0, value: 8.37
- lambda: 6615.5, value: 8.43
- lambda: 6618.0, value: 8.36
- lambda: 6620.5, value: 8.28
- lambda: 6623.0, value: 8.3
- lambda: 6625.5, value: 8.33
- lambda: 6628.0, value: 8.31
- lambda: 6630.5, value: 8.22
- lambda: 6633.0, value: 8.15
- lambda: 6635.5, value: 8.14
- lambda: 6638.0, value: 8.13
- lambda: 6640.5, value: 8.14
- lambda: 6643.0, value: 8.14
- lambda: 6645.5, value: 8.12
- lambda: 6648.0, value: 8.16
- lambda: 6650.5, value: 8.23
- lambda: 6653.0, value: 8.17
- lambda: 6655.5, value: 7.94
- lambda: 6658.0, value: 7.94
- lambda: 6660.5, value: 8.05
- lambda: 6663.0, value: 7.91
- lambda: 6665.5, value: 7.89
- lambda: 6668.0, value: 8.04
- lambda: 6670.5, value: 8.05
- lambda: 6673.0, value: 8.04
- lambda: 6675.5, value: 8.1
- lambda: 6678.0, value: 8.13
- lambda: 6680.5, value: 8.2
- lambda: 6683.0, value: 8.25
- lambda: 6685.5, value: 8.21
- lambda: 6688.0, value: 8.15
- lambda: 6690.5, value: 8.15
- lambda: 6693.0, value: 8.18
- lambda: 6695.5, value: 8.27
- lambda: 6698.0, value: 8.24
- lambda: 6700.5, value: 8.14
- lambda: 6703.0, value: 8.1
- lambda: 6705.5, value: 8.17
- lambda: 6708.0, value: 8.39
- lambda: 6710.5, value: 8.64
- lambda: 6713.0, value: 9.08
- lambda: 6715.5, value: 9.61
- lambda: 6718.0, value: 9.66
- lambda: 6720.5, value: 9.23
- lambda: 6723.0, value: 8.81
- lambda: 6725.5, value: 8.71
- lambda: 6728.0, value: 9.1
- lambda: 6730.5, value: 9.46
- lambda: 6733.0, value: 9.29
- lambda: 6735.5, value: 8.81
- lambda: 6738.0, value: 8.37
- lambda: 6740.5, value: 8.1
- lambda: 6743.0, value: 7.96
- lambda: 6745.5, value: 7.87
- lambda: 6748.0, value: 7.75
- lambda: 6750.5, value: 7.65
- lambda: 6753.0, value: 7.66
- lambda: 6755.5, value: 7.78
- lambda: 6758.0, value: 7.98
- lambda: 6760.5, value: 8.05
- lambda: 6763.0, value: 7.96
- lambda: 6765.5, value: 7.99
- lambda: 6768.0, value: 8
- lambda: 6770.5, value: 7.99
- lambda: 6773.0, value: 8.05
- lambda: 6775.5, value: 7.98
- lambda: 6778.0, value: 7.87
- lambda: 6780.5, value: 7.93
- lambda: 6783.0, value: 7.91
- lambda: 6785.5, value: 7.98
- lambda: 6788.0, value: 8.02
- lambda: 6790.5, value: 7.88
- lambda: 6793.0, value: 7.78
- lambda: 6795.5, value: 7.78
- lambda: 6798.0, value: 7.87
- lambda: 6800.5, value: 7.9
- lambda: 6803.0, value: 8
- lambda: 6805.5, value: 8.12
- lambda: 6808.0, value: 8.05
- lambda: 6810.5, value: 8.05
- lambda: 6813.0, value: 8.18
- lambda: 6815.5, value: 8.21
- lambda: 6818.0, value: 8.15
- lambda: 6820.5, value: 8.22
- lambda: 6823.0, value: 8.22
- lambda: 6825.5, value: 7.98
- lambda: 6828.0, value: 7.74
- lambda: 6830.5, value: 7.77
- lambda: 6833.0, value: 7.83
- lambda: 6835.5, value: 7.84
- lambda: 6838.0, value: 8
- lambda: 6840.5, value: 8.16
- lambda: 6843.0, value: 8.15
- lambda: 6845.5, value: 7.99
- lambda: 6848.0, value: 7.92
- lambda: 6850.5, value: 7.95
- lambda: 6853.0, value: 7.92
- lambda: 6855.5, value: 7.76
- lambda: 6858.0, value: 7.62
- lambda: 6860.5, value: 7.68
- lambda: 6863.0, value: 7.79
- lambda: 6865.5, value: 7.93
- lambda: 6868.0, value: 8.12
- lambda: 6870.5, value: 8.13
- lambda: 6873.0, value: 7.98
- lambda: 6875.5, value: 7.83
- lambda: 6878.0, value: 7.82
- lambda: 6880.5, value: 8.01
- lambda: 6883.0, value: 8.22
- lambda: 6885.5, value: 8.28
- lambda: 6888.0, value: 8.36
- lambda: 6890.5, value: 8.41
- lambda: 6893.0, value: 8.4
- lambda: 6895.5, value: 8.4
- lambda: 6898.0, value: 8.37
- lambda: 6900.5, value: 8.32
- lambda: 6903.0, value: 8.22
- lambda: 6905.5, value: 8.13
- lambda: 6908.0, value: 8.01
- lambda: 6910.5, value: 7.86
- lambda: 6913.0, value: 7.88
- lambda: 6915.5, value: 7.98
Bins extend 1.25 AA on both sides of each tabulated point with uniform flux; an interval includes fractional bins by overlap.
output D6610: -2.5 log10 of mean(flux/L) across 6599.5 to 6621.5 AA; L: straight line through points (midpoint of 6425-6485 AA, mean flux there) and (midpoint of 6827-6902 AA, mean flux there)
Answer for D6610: -0.02 mag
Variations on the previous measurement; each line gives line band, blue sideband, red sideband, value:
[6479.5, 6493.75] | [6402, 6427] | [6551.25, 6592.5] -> 0.09 mag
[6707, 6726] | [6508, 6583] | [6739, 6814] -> -0.10 mag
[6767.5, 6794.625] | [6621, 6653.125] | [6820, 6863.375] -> 0.01 mag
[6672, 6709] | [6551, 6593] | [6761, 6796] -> 0.08 mag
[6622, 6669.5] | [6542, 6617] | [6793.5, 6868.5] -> 0.11 mag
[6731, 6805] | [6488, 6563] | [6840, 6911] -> 0.03 mag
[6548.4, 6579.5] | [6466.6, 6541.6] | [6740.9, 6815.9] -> -0.18 mag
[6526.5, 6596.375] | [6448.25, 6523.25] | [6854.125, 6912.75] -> -0.16 mag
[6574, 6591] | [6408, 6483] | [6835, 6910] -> -0.24 mag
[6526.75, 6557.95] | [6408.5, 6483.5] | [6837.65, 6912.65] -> -0.10 mag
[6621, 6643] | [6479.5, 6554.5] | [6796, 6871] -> 0.01 mag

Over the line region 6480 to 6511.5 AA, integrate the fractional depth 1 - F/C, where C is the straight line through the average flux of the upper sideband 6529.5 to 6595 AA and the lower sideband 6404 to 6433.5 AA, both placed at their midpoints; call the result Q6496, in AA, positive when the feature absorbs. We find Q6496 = 2.7 AA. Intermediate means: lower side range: 8.21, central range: 8.15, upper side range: 9.55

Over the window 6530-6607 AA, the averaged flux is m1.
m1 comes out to 9.35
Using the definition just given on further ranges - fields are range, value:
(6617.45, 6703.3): 8.15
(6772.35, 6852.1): 7.98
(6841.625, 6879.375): 7.91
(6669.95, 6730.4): 8.51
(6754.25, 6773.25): 7.97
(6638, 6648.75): 8.14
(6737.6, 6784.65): 7.93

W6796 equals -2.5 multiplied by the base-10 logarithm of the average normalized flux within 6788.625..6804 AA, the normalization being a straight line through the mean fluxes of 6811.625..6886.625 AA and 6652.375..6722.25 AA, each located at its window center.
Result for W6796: 0.030 mag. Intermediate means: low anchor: 8.32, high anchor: 7.98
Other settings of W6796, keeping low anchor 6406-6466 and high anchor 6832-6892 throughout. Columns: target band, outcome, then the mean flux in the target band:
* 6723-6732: -0.13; 9.06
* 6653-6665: 0.01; 7.98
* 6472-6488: -0.02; 8.31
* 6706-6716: -0.10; 8.82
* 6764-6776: 0.00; 8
